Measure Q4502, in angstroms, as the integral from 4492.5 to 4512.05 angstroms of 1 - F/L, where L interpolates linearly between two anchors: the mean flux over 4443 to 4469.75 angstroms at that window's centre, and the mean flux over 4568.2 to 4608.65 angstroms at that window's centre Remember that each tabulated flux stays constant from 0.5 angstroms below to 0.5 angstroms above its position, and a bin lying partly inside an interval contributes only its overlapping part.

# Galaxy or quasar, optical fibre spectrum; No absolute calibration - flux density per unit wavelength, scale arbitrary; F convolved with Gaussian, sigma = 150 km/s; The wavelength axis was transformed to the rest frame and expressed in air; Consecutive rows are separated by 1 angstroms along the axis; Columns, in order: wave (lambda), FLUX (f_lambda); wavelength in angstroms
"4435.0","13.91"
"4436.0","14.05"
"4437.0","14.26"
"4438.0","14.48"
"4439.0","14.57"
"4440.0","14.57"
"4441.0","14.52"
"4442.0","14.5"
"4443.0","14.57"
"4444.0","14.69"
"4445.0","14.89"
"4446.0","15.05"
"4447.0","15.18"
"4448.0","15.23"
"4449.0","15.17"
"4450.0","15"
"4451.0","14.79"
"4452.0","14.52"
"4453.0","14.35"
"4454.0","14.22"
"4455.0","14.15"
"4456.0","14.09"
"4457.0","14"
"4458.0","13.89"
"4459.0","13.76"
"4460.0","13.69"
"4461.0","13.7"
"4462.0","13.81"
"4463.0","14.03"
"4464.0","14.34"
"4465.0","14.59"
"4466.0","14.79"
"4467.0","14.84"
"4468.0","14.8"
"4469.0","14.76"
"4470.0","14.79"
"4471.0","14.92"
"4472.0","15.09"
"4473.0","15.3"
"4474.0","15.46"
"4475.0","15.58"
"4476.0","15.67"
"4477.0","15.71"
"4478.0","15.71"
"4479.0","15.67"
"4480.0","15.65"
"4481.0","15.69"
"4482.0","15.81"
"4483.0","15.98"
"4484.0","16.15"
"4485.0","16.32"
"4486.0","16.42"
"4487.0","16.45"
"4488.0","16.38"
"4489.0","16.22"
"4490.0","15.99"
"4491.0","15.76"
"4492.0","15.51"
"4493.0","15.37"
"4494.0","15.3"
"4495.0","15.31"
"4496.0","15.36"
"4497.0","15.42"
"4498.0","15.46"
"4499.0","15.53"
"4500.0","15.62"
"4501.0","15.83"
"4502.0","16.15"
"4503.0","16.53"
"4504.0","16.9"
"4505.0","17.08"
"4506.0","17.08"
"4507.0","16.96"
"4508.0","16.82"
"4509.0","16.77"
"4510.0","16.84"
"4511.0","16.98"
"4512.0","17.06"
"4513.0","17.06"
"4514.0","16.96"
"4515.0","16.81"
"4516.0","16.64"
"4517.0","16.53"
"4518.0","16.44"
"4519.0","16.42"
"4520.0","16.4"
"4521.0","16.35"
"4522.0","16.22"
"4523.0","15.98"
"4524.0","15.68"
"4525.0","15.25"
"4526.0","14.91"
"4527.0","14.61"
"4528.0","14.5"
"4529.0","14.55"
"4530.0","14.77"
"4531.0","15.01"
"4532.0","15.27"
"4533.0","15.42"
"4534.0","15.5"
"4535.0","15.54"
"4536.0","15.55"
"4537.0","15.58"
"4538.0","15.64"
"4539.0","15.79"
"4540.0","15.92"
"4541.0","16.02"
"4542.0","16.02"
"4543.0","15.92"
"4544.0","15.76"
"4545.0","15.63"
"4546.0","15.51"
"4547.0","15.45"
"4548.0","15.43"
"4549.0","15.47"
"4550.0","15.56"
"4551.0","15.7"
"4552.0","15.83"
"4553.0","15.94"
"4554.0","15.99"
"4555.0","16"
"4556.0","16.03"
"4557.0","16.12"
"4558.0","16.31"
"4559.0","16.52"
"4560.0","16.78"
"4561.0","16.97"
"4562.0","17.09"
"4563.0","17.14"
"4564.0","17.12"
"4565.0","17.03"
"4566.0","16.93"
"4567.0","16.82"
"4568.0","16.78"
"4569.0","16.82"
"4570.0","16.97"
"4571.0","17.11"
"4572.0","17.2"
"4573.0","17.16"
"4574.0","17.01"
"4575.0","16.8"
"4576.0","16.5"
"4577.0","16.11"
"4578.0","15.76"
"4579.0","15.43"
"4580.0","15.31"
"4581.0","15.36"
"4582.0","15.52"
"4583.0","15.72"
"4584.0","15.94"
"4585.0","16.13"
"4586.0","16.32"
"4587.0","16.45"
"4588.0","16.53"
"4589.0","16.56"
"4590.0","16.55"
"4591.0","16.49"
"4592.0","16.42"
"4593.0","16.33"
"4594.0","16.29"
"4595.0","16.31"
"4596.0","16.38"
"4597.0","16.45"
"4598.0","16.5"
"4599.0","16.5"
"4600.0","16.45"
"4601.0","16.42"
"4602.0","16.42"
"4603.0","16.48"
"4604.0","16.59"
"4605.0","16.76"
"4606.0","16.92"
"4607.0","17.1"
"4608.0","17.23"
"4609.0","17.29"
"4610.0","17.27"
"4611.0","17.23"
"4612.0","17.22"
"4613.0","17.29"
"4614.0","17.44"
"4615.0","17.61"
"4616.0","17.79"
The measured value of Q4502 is -1.3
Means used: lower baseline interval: 14.5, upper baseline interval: 16.4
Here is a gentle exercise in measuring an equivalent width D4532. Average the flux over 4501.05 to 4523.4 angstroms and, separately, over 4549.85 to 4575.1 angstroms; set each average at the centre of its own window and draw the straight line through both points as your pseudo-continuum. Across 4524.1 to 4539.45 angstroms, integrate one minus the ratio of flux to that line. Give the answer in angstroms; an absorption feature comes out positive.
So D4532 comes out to 1.3 angstroms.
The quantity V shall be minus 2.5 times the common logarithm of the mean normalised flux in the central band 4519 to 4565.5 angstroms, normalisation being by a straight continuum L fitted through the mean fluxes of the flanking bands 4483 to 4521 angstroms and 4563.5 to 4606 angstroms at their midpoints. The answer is 0.04 mag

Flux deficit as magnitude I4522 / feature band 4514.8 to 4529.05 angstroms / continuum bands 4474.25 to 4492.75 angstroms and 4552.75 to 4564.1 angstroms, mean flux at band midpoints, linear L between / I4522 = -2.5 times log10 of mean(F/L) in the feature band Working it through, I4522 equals 0.03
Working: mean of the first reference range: 15.9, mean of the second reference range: 16.5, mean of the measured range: 15.8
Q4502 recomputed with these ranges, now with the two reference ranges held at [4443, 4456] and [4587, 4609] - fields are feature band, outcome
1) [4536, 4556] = 0.2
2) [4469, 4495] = -0.9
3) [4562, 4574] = -0.6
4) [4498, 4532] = -1.3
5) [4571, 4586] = 0.1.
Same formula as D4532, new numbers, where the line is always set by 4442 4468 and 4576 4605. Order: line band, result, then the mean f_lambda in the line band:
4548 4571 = -0.91 angstroms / 16.4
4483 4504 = -1.29 angstroms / 15.9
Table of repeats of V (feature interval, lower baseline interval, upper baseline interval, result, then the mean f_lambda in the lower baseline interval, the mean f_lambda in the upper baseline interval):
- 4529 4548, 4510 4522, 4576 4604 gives 0.07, 16.7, 16.2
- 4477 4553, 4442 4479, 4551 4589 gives -0.03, 14.7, 16.4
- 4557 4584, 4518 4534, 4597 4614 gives -0.02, 15.5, 16.9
